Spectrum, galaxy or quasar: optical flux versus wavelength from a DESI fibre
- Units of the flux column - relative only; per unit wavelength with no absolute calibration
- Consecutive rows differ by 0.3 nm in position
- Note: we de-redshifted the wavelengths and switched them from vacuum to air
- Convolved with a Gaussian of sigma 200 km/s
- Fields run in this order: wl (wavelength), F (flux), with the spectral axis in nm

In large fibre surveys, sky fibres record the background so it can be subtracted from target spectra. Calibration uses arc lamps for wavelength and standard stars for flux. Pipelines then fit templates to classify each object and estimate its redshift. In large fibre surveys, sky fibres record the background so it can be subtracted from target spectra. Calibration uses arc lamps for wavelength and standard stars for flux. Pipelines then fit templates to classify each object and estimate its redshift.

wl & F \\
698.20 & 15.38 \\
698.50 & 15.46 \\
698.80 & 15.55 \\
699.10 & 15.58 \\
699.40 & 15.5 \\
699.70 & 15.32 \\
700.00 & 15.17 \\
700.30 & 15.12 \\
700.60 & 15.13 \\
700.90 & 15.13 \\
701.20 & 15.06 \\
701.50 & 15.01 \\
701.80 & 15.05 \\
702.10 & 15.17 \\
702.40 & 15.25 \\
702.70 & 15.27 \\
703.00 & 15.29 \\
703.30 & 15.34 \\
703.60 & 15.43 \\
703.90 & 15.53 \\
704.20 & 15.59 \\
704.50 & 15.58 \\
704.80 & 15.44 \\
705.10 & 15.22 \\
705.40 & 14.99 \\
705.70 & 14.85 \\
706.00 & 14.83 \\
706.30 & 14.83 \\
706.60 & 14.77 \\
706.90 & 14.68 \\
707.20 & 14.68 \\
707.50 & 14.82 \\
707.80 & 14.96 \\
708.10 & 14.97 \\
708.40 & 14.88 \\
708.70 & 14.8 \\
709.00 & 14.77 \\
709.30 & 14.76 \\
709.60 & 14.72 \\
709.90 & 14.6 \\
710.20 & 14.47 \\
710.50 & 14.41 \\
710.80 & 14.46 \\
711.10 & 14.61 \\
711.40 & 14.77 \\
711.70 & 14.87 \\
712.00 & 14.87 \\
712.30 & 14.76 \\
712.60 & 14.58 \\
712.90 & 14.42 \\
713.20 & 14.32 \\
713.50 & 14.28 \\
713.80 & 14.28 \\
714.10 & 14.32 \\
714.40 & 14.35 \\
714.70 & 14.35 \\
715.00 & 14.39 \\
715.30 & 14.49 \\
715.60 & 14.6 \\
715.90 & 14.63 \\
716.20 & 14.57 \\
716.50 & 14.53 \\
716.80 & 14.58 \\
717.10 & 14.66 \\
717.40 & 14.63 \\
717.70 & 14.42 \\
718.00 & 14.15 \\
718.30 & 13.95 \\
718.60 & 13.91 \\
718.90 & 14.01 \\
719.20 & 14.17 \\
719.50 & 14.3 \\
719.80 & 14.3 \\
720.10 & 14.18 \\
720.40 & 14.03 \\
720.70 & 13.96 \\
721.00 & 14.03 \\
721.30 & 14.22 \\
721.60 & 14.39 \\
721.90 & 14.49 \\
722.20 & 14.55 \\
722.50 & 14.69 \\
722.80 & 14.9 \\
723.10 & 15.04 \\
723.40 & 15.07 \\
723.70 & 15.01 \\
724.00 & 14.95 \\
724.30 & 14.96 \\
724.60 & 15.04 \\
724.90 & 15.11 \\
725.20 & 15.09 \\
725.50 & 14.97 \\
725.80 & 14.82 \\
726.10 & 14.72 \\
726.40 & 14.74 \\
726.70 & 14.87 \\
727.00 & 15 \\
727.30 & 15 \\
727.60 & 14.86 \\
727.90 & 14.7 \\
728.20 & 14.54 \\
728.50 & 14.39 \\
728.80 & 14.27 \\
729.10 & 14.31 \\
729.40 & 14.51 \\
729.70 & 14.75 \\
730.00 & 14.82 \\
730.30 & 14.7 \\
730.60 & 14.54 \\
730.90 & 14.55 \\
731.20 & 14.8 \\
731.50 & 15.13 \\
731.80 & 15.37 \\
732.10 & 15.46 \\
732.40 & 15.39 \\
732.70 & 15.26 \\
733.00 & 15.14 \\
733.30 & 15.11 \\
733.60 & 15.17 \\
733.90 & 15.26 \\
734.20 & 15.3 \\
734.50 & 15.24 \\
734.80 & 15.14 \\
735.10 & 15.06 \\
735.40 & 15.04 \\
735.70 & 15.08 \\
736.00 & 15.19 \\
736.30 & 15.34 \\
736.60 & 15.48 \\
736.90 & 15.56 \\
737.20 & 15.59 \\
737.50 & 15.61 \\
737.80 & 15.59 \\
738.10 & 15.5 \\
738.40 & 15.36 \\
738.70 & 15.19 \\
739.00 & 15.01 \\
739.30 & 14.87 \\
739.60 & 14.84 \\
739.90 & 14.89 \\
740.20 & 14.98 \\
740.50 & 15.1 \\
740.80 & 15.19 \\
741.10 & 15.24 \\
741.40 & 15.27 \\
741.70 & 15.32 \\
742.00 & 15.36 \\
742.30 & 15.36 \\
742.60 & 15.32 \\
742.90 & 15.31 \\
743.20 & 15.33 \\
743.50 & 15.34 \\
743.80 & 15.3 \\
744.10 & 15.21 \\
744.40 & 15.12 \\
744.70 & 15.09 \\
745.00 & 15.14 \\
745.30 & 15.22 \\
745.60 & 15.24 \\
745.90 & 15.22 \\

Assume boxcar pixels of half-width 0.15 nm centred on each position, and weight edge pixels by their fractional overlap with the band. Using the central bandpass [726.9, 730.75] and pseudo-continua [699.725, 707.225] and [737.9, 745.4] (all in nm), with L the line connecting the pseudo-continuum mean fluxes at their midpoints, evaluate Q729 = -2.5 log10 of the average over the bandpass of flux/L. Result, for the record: 0.04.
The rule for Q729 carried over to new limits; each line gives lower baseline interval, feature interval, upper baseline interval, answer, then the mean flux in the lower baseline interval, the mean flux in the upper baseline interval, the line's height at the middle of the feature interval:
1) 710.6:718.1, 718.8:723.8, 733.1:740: 0.02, 14.5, 15.2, 14.7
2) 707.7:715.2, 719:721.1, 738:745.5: 0.05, 14.6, 15.2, 14.8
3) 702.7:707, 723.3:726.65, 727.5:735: 0.00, 15.2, 14.9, 15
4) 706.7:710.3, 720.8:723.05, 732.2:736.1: 0.04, 14.8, 15.2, 15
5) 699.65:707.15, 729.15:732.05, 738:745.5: 0.03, 15.2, 15.2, 15.2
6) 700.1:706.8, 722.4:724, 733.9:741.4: 0.02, 15.2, 15.2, 15.2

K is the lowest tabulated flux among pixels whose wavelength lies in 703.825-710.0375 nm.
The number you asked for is 14.6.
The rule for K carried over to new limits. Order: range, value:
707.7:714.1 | 14.28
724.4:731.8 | 14.27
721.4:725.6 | 14.39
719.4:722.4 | 13.96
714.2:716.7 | 14.35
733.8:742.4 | 14.84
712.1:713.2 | 14.32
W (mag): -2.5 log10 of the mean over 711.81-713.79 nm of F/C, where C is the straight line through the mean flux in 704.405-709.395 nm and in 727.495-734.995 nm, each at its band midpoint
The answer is 0.03 mag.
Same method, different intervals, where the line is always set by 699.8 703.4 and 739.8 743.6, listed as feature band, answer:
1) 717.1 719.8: 0.07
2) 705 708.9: 0.02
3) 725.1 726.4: 0.02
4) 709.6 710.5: 0.05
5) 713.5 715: 0.06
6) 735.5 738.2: -0.01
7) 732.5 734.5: 0.00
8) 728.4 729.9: 0.06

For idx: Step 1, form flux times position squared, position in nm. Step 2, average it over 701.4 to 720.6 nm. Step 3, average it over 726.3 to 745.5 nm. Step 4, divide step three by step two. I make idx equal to 1.1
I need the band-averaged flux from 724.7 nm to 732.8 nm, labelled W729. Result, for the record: 14.8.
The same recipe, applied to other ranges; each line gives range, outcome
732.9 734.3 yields 15.2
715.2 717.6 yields 14.6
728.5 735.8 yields 15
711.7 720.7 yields 14.4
